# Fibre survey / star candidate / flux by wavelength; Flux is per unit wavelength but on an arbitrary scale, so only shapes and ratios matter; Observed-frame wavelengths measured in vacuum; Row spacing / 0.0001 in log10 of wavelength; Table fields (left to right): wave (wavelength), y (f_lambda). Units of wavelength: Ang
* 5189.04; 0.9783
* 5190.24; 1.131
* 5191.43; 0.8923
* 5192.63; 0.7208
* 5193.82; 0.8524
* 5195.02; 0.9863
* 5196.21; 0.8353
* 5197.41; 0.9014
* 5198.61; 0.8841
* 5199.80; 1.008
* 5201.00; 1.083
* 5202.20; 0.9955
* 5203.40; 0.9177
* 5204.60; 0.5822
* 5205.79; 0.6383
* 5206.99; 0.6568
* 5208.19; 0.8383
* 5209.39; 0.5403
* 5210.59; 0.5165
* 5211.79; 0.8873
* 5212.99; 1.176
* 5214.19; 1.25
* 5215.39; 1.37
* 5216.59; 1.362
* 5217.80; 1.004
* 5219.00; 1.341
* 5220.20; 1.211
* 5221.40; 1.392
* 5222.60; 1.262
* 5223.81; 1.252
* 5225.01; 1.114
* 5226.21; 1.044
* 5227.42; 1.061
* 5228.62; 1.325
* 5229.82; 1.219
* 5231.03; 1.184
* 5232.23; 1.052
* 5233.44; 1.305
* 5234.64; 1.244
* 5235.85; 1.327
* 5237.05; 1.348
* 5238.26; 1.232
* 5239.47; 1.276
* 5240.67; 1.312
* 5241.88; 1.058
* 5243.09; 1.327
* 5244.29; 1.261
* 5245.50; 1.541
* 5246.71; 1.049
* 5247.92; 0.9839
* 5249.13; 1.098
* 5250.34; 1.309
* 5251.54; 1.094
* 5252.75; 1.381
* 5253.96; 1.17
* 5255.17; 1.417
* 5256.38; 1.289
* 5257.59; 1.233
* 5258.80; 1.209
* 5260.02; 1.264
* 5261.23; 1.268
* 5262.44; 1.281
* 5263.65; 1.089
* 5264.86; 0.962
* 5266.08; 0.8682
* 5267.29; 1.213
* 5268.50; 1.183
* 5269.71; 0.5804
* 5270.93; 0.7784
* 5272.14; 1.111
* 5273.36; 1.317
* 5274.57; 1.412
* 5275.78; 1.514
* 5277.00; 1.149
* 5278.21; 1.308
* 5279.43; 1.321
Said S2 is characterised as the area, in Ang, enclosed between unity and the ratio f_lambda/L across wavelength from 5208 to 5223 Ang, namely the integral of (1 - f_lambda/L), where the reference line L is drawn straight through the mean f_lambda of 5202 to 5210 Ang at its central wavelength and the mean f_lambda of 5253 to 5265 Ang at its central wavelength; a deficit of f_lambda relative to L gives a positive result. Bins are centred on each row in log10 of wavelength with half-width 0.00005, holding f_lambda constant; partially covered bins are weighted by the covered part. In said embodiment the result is -4.93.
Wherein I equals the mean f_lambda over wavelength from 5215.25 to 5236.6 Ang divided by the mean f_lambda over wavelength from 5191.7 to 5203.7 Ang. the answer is 1.3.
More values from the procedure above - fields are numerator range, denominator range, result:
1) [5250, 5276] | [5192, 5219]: 1.28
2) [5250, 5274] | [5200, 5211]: 1.50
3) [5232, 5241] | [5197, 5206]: 1.43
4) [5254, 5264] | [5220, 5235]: 1.04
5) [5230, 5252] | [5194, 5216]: 1.37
